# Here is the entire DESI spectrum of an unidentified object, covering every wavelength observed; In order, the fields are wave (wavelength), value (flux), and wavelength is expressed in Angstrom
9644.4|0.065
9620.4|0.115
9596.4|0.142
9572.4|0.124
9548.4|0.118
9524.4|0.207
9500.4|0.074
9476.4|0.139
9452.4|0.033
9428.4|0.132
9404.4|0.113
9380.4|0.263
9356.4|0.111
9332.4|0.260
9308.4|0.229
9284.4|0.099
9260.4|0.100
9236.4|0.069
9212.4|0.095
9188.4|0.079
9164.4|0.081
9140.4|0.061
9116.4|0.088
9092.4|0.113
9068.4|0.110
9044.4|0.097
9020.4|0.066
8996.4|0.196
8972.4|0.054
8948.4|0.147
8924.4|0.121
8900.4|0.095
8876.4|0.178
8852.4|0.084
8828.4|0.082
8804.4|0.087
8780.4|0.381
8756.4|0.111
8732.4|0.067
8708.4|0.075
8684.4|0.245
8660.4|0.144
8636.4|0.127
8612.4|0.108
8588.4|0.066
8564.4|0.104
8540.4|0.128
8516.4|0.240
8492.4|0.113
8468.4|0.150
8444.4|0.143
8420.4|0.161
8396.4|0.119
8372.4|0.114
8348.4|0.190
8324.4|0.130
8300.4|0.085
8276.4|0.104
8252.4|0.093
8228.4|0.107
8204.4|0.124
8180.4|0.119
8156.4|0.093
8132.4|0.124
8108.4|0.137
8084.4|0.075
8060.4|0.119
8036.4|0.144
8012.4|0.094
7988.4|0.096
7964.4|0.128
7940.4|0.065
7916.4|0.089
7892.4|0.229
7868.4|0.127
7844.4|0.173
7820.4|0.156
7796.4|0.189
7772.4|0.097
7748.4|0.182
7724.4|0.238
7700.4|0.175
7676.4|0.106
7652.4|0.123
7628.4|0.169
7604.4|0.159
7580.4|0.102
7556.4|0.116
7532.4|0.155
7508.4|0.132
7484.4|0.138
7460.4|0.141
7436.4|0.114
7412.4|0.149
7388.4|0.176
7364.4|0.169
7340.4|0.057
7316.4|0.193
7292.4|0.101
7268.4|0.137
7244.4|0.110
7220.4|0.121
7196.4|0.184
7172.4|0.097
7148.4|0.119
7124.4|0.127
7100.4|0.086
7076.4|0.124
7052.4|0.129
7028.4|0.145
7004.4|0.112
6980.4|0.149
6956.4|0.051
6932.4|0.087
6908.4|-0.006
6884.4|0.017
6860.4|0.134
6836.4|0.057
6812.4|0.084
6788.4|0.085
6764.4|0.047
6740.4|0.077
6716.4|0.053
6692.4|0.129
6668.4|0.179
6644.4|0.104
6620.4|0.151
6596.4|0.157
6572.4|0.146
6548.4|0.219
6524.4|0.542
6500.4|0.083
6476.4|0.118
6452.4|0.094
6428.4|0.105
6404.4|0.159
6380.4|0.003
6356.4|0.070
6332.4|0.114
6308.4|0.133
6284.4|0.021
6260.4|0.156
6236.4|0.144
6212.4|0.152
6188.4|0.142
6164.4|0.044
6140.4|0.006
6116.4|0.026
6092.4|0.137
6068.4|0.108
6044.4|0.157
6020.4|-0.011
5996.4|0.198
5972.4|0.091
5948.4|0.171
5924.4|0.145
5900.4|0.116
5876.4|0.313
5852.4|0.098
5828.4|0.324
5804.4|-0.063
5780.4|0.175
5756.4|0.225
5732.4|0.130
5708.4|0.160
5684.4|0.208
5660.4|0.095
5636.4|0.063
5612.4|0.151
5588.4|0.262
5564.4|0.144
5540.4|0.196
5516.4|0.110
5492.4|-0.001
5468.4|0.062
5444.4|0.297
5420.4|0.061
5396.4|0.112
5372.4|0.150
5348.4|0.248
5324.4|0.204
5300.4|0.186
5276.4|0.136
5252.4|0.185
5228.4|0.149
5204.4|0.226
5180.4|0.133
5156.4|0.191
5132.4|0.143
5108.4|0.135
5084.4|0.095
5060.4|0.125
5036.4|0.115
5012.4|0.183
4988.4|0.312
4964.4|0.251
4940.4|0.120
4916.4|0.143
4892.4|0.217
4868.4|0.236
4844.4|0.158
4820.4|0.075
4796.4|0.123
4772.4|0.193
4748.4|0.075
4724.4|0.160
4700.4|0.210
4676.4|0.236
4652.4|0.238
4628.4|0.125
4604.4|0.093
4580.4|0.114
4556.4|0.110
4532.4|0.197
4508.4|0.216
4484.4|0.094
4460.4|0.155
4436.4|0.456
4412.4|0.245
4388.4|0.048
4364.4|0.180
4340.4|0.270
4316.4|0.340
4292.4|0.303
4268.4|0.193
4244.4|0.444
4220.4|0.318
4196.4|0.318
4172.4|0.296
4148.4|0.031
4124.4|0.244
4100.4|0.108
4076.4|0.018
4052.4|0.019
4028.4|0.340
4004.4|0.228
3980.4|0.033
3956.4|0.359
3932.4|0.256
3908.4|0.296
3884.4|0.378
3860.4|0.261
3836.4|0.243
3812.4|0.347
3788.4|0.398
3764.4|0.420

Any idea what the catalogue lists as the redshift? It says 0.75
